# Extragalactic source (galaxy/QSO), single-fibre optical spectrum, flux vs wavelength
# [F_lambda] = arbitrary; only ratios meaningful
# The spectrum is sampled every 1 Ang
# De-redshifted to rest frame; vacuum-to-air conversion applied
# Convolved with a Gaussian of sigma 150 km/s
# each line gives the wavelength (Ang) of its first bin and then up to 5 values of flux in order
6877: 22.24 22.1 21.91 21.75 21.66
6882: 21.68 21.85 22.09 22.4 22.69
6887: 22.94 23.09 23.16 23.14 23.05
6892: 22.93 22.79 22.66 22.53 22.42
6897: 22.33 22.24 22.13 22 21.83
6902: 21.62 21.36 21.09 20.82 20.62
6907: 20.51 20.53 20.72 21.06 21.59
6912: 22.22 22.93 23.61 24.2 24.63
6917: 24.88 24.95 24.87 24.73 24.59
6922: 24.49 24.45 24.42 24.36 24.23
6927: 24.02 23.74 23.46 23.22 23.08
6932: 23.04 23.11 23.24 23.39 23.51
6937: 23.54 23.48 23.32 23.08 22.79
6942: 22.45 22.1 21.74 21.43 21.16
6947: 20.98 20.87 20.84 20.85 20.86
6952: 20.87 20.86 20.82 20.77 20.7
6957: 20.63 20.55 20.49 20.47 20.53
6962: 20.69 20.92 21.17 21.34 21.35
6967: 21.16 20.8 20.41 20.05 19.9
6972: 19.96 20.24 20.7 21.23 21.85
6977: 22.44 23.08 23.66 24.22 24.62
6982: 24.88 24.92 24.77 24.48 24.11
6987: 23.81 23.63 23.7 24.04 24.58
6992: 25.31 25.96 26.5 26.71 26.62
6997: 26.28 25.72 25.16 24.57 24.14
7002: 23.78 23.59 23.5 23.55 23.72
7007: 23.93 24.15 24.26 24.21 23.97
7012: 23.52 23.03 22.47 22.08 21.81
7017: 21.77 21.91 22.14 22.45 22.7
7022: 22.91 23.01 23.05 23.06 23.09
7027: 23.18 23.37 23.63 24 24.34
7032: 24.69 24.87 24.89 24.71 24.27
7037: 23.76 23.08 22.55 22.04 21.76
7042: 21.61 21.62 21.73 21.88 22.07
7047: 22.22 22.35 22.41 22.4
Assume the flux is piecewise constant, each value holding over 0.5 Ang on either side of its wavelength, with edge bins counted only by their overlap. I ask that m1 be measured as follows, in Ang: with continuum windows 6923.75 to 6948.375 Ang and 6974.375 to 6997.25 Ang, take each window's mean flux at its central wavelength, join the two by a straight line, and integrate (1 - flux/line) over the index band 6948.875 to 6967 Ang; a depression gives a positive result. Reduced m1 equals 2.11 Ang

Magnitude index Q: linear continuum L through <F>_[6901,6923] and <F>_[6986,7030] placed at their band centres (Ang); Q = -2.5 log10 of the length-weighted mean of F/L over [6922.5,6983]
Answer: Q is 0.05 mag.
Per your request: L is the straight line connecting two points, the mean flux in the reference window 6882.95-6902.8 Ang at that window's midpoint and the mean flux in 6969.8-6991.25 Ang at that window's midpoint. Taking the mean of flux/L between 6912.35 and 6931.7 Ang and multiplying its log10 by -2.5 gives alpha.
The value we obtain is -0.07 mag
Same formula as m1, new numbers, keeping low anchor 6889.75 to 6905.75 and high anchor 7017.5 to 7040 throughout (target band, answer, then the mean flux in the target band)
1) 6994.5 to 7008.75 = -0.9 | 24.7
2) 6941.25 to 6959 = 1.2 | 21.1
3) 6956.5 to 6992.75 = 1.0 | 22.3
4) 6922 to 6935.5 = -0.8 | 23.7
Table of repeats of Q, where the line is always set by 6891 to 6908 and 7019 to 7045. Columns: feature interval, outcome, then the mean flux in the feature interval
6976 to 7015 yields -0.07 mag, 24.3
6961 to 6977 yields 0.09 mag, 20.8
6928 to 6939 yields -0.05 mag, 23.3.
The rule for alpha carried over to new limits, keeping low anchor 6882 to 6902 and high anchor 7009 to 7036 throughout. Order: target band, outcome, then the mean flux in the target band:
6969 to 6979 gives 0.09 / 21.1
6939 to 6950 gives 0.05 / 21.8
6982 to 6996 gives -0.08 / 24.9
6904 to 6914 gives 0.06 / 21.3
